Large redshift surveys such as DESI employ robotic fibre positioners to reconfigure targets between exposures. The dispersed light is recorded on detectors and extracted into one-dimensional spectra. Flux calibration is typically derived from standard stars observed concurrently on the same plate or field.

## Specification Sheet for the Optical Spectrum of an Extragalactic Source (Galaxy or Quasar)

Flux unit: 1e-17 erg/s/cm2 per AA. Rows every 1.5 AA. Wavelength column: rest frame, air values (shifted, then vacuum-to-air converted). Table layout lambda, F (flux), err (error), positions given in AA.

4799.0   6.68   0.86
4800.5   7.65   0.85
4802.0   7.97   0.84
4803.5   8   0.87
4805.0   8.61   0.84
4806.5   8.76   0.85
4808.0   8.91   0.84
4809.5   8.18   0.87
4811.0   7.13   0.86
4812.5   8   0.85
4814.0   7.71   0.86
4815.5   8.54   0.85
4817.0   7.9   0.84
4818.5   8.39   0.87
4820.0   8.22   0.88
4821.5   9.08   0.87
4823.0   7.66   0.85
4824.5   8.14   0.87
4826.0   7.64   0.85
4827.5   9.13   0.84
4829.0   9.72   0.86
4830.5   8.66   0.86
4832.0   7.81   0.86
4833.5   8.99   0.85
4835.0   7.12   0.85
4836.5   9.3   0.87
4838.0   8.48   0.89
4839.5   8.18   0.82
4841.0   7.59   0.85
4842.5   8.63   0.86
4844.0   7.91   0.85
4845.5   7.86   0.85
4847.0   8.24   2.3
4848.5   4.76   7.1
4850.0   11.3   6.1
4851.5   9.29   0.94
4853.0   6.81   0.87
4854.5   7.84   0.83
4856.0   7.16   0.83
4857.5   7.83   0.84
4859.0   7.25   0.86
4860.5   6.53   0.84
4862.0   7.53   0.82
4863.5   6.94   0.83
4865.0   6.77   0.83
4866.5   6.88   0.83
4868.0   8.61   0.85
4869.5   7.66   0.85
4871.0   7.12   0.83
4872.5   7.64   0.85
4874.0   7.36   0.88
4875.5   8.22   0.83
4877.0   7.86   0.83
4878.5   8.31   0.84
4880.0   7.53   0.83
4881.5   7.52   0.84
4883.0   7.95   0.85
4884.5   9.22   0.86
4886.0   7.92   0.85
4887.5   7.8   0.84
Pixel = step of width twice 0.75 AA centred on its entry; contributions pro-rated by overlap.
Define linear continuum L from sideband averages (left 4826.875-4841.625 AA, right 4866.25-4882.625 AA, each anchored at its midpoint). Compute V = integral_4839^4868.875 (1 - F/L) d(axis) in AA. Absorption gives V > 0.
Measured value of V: 1.6 AA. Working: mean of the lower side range 8.5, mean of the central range 7.69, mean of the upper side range 7.73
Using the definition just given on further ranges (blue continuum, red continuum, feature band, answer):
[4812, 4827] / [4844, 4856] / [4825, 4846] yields -0.8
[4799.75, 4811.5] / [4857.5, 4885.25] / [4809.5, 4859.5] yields -1.3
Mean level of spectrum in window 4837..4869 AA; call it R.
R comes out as 7.74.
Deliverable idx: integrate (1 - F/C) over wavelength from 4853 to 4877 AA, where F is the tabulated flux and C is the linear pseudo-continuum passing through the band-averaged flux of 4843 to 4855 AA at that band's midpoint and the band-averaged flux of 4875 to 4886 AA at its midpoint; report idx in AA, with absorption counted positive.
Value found 1.9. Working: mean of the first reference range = 8.02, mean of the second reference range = 8.07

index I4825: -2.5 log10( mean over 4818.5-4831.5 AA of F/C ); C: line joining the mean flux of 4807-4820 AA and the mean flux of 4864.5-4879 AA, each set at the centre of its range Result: -0.064 mag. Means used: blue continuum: 8.12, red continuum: 7.65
